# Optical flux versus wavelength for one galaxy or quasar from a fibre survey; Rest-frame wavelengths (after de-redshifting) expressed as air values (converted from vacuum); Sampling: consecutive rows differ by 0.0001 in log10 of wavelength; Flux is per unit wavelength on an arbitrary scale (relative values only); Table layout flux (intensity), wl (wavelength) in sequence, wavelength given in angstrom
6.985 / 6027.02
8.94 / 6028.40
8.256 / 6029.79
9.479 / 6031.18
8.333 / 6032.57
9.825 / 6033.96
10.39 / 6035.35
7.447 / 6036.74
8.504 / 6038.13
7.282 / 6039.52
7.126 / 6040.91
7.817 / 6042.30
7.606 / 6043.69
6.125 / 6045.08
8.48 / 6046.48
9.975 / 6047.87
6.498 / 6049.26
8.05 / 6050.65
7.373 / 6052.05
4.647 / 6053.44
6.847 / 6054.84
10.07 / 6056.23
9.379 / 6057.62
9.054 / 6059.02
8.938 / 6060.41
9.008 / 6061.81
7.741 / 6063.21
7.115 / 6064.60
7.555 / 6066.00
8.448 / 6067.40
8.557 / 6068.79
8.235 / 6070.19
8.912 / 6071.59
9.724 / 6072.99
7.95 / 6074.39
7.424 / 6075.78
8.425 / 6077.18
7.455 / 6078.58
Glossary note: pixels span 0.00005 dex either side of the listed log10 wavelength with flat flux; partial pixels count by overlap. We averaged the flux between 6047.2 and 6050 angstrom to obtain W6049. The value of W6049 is 8.23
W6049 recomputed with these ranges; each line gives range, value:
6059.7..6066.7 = 8.07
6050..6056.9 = 7.38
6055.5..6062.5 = 9.28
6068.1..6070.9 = 8.38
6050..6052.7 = 7.69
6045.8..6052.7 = 8.08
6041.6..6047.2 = 7.52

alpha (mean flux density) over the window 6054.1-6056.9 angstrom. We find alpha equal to 8.39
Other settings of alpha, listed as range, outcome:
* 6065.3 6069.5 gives 8.19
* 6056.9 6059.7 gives 9.22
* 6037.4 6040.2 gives 7.89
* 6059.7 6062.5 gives 8.98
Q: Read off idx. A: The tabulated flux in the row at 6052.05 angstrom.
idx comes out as 7.373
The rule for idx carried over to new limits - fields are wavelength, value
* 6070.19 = 8.235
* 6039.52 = 7.282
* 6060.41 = 8.938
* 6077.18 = 8.425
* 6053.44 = 4.647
